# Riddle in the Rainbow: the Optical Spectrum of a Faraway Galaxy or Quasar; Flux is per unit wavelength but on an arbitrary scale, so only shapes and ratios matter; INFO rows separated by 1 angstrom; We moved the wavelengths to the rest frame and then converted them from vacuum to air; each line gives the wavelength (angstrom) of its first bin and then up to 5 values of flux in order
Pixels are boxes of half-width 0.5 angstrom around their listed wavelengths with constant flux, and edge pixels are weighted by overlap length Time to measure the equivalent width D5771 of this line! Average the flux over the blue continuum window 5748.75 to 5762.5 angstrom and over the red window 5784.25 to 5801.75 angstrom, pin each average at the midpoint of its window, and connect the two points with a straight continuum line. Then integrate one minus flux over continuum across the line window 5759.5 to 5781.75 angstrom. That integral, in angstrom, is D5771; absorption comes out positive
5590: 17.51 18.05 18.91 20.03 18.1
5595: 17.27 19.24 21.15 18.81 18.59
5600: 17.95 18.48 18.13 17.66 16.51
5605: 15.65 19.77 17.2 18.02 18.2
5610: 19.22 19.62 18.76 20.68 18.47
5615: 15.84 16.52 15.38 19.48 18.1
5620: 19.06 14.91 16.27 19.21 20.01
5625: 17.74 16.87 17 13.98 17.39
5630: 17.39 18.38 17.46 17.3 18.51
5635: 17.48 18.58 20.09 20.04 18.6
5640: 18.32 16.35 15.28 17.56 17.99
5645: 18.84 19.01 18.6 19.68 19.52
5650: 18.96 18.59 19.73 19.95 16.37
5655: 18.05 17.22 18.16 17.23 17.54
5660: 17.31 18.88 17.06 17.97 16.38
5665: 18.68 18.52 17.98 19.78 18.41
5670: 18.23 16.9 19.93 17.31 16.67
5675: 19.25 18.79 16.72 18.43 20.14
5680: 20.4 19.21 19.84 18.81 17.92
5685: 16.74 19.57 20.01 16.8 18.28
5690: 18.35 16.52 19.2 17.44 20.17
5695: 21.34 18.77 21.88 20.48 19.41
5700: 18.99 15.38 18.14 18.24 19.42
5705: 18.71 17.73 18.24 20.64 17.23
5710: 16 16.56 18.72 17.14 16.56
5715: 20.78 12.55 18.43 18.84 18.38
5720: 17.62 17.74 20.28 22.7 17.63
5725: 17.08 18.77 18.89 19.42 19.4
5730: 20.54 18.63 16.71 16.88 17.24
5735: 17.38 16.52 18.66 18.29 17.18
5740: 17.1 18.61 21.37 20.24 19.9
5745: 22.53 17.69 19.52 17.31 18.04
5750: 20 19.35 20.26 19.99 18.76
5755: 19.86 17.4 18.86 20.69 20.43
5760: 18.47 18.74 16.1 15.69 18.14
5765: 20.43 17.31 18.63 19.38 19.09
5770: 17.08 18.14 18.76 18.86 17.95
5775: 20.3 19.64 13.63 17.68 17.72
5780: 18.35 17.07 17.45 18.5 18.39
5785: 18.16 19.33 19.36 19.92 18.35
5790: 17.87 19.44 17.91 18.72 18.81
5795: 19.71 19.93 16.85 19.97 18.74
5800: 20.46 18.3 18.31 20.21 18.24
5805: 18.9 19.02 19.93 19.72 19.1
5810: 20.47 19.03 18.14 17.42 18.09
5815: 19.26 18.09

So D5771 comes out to 1.1 angstrom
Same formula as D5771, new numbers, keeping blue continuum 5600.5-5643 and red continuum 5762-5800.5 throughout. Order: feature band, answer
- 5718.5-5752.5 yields -0.94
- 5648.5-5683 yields -0.74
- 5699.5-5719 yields 0.35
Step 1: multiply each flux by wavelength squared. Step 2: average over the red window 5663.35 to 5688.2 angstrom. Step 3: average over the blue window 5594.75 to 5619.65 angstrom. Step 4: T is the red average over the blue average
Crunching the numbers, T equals 1.04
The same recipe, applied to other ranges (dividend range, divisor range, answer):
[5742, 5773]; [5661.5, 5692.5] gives 1.06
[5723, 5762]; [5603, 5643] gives 1.10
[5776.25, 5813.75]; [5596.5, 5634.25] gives 1.11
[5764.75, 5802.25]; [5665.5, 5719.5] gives 1.04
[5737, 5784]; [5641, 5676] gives 1.06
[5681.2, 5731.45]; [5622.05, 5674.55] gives 1.05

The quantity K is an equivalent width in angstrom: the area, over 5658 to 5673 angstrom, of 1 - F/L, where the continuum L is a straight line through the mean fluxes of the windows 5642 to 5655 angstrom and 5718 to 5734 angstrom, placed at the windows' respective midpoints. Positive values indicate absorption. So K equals 0.4 angstrom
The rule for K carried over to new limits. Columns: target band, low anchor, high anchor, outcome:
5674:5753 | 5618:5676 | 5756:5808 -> -1.3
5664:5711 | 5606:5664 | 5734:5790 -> -0.8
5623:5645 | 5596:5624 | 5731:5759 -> 0.5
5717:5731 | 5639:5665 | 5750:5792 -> -0.5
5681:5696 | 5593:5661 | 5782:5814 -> -0.2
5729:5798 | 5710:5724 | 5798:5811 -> 0.6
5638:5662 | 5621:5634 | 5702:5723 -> -0.8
